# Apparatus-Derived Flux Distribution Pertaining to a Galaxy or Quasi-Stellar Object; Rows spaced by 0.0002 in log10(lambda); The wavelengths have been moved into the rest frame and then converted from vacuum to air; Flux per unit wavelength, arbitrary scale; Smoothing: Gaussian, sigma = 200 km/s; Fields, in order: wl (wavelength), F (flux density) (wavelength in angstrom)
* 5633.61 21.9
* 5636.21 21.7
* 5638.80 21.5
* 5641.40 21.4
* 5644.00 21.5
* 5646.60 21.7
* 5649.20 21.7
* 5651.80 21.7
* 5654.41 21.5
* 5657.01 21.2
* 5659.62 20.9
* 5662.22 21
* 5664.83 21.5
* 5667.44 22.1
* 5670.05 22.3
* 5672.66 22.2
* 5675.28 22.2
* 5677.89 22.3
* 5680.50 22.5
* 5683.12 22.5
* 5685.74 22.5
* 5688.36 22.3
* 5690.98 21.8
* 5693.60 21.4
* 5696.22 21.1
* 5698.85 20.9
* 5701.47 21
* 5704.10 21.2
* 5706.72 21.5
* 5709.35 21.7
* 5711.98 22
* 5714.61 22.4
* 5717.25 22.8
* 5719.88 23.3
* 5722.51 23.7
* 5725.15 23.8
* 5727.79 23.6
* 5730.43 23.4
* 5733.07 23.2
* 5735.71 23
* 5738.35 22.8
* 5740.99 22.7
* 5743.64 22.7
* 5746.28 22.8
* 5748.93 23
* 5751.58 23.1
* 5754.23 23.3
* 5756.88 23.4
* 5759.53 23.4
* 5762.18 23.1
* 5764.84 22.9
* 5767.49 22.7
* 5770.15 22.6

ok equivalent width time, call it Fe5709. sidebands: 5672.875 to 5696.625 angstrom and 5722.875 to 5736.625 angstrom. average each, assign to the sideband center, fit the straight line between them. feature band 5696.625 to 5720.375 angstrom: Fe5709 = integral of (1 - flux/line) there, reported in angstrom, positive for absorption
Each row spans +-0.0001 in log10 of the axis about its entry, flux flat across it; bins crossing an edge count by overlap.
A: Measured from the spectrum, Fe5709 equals 1.06 angstrom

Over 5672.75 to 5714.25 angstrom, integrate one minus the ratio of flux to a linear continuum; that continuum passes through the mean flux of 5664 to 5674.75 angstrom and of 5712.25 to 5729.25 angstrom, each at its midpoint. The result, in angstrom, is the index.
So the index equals 1.4 angstrom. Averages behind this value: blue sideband 22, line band 21.8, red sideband 23.2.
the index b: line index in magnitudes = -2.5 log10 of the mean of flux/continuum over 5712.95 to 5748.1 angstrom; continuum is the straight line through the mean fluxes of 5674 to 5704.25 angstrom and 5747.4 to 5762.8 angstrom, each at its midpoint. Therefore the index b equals -0.02 mag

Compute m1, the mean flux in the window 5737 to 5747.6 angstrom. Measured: 22.8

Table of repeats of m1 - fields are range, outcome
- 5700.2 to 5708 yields 21.2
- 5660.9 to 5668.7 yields 21.5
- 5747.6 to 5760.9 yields 23.2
